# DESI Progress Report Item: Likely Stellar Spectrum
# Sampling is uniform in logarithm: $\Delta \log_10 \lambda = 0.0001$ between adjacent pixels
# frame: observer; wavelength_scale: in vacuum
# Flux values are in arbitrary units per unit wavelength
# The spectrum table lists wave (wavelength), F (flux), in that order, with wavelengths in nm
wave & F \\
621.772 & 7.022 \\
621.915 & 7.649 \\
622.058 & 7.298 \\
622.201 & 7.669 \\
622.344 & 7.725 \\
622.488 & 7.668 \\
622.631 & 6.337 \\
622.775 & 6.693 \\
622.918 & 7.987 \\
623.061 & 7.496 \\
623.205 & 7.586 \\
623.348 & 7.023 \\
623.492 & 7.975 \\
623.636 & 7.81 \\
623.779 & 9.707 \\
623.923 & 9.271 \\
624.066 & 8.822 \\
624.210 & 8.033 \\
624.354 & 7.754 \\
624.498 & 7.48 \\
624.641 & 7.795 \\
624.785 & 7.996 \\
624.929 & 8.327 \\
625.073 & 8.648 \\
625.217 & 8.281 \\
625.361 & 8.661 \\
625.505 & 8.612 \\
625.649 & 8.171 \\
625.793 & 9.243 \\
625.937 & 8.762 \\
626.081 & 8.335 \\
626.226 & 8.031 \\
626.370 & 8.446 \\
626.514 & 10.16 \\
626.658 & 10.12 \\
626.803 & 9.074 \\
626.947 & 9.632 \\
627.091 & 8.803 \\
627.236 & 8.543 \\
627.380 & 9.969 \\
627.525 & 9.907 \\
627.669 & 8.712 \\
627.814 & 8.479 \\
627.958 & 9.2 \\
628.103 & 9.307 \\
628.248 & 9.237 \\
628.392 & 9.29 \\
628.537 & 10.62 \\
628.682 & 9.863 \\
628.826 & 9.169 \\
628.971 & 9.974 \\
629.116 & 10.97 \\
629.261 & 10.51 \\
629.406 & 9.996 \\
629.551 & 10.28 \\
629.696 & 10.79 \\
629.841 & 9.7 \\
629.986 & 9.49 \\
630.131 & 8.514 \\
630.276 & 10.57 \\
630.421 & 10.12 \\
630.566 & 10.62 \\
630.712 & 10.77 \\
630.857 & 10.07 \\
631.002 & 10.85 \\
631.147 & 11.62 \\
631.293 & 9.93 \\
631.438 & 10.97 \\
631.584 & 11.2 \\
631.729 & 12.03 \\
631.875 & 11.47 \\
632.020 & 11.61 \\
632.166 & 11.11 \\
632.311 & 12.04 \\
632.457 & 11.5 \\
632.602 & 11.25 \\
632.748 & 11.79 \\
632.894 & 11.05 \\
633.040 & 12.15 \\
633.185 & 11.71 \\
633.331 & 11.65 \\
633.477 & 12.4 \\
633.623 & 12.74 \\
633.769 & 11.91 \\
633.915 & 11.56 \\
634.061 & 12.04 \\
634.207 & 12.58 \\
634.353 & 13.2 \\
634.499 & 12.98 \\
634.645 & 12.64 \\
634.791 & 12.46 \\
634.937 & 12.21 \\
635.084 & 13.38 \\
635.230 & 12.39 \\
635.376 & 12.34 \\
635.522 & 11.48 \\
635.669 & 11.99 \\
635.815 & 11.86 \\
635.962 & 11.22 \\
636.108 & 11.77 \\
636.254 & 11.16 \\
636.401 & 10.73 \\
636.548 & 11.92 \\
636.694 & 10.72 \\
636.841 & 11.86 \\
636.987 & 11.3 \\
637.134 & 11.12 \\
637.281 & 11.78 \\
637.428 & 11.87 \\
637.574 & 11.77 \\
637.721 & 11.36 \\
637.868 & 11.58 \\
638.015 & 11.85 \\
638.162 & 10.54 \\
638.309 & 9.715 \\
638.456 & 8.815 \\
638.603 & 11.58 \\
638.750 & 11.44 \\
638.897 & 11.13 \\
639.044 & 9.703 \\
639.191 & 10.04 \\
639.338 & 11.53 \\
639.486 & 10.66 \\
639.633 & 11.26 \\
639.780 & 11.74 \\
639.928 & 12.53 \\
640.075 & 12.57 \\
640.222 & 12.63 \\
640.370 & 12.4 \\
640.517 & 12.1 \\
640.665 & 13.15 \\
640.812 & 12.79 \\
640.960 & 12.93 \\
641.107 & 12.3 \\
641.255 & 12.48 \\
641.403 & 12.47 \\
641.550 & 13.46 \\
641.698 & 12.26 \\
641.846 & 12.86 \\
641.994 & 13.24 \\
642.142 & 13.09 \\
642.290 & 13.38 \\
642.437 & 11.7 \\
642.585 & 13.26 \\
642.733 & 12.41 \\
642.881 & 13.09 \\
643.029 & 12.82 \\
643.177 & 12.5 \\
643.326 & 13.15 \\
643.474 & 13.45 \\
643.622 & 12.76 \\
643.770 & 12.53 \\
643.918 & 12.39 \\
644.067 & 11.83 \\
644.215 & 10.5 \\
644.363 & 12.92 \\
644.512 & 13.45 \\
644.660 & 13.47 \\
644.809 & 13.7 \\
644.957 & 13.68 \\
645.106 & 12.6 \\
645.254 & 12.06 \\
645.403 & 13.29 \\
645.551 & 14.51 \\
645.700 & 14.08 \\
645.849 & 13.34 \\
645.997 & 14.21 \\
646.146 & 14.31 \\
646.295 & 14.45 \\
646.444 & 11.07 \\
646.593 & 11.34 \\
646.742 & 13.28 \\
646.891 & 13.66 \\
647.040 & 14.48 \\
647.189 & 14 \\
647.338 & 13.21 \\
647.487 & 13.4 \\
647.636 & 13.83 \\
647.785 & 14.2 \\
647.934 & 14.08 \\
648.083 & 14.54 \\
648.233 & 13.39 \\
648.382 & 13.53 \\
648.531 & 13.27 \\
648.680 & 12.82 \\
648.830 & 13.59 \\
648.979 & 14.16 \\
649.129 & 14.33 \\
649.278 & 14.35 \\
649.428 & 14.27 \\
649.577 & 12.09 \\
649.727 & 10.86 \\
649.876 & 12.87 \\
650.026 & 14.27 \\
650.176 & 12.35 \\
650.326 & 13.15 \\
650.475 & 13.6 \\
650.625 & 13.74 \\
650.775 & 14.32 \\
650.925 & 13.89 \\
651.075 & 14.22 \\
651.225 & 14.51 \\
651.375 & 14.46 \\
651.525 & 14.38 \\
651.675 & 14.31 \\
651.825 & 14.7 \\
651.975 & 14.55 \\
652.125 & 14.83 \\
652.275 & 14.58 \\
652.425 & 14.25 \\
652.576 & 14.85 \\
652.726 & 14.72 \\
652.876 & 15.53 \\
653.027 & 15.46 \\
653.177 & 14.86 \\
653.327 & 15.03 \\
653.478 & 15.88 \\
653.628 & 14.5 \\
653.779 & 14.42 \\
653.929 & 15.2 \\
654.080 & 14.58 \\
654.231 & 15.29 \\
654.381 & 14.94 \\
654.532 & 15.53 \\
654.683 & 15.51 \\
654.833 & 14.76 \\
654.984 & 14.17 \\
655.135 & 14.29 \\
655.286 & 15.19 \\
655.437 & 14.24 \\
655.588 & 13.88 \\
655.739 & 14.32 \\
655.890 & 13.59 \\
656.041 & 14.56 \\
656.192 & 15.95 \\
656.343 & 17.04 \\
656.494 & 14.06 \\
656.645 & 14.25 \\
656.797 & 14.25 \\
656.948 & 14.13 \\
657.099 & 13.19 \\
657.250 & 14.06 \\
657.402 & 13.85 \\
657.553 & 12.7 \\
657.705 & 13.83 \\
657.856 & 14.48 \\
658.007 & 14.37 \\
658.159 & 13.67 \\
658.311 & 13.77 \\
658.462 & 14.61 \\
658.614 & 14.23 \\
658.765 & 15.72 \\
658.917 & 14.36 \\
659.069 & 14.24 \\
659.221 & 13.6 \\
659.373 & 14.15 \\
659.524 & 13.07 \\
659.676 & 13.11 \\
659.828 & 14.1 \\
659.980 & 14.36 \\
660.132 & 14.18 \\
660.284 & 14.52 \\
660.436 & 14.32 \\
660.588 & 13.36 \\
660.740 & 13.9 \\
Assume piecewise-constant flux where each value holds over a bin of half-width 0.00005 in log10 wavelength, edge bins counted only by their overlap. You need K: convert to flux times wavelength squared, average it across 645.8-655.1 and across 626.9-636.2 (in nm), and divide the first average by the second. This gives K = 1.4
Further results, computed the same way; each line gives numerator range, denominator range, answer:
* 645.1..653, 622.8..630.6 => 1.64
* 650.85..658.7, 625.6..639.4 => 1.44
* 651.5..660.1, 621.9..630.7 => 1.79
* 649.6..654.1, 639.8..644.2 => 1.16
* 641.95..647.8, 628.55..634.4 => 1.24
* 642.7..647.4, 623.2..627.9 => 1.61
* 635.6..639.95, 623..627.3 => 1.37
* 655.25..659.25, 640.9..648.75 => 1.13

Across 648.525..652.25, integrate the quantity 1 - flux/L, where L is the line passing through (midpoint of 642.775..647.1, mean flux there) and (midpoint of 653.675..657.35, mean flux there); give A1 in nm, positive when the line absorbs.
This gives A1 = 0.03 nm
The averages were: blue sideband 13.1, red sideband 14.6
